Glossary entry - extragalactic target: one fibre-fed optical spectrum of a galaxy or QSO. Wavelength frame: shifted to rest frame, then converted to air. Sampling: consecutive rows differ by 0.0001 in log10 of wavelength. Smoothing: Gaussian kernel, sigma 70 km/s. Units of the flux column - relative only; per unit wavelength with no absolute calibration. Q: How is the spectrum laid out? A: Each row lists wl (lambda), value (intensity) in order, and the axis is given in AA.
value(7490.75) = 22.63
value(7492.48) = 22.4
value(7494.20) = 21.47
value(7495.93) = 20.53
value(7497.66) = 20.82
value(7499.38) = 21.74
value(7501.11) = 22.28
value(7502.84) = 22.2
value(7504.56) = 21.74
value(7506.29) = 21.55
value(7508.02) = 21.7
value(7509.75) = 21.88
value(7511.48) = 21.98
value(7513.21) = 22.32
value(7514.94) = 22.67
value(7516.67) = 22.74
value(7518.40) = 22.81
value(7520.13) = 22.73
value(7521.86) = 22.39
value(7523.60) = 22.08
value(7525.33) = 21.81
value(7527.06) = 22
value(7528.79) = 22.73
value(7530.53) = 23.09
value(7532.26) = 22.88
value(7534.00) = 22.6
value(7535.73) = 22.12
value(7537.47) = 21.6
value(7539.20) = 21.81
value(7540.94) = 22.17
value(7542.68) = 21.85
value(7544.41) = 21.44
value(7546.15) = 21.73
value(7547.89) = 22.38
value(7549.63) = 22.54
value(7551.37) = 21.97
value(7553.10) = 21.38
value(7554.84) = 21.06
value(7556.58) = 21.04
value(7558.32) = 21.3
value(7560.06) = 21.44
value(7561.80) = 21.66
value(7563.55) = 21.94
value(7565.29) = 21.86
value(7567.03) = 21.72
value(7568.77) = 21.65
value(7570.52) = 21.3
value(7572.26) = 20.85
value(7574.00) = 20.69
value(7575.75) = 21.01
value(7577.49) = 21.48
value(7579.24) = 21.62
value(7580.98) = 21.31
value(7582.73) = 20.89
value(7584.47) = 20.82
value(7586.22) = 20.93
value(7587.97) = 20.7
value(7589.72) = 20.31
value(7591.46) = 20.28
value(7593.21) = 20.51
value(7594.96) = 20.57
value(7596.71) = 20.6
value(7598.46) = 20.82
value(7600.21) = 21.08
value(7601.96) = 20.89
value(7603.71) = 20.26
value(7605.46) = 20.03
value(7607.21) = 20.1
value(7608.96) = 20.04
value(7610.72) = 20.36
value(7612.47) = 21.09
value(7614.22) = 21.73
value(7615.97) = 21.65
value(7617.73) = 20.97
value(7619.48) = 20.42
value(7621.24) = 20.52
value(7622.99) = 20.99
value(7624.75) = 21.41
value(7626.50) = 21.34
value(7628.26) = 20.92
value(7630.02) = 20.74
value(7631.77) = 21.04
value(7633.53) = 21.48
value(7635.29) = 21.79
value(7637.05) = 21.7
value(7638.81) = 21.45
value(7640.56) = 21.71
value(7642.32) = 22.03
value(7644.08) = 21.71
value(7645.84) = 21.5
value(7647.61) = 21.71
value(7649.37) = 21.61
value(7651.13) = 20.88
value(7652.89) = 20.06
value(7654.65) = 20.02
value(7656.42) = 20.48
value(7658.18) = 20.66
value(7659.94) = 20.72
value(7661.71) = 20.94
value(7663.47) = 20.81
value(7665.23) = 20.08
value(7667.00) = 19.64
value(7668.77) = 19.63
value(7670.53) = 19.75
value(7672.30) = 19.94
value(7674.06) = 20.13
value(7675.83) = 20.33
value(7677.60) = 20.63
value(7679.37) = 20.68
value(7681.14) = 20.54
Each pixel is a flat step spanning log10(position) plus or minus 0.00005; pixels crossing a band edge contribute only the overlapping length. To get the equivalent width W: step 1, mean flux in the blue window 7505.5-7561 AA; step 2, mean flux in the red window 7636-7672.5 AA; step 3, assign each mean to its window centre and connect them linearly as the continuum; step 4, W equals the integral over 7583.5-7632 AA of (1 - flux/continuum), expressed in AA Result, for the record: 1.2 AA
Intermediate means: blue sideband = 22.1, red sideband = 20.8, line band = 20.8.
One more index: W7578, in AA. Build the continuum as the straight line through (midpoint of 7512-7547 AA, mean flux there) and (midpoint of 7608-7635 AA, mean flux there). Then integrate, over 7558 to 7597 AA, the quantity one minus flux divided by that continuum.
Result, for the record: 0.9 AA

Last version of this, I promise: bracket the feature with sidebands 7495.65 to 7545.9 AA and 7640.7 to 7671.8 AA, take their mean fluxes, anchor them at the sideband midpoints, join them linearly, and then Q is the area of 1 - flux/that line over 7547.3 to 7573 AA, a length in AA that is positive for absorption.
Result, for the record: 0.1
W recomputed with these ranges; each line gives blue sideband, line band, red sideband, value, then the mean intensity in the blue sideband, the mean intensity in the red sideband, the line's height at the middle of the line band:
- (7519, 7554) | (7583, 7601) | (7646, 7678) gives 0.6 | 22.2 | 20.5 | 21.4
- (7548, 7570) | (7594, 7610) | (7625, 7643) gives 0.8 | 21.6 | 21.4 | 21.5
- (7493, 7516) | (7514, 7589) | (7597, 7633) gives -1.4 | 21.8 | 20.8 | 21.4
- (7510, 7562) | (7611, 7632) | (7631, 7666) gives 0.3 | 22.1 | 21.1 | 21.4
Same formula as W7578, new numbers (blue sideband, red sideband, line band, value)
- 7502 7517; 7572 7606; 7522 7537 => -0.4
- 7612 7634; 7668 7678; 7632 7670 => -0.8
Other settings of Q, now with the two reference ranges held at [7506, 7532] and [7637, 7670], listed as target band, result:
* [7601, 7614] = 0.6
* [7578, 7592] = 0.5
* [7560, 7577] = 0.3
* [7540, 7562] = 0.3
